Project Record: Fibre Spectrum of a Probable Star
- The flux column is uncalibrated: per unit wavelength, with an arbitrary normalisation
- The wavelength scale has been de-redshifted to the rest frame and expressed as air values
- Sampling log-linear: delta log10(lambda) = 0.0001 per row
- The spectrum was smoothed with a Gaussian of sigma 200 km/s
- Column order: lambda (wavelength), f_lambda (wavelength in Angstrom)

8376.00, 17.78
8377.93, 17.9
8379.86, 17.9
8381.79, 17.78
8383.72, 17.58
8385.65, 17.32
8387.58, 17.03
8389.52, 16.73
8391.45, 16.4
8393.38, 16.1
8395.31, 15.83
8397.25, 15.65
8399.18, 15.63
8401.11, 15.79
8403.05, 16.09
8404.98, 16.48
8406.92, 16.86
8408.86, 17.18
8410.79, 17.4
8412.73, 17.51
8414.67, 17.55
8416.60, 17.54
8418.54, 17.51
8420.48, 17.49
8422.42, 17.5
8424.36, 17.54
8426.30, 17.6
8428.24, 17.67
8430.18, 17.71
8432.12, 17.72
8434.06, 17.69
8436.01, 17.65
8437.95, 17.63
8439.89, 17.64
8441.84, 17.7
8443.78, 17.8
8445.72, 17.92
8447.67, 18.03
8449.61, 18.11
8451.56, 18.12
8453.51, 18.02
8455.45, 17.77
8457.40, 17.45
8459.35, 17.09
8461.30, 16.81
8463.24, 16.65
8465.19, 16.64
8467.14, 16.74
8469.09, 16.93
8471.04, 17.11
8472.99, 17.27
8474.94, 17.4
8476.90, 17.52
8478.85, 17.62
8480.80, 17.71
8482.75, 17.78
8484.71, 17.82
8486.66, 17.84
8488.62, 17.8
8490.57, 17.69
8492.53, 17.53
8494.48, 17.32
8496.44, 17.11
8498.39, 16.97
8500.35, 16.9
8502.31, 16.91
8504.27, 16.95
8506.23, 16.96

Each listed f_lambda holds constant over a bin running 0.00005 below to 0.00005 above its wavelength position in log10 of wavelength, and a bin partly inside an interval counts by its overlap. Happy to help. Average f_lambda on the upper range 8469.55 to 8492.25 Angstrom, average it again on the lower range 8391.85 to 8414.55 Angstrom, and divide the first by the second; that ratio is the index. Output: 1.07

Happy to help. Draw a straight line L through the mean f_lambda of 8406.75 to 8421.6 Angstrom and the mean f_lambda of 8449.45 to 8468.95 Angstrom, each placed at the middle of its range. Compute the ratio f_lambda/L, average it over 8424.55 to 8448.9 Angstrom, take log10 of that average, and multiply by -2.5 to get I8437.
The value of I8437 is -0.02 mag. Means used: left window 17.4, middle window 17.7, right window 17.3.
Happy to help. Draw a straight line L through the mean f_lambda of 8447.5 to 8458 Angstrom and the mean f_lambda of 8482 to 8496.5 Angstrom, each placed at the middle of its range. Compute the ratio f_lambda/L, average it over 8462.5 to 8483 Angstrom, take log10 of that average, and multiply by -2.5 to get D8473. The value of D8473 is 0.03 mag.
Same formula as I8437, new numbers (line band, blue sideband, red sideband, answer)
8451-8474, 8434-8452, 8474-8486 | 0.03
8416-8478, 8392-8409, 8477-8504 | -0.04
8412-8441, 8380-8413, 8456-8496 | -0.04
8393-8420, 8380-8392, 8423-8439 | 0.05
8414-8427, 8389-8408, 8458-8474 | -0.07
